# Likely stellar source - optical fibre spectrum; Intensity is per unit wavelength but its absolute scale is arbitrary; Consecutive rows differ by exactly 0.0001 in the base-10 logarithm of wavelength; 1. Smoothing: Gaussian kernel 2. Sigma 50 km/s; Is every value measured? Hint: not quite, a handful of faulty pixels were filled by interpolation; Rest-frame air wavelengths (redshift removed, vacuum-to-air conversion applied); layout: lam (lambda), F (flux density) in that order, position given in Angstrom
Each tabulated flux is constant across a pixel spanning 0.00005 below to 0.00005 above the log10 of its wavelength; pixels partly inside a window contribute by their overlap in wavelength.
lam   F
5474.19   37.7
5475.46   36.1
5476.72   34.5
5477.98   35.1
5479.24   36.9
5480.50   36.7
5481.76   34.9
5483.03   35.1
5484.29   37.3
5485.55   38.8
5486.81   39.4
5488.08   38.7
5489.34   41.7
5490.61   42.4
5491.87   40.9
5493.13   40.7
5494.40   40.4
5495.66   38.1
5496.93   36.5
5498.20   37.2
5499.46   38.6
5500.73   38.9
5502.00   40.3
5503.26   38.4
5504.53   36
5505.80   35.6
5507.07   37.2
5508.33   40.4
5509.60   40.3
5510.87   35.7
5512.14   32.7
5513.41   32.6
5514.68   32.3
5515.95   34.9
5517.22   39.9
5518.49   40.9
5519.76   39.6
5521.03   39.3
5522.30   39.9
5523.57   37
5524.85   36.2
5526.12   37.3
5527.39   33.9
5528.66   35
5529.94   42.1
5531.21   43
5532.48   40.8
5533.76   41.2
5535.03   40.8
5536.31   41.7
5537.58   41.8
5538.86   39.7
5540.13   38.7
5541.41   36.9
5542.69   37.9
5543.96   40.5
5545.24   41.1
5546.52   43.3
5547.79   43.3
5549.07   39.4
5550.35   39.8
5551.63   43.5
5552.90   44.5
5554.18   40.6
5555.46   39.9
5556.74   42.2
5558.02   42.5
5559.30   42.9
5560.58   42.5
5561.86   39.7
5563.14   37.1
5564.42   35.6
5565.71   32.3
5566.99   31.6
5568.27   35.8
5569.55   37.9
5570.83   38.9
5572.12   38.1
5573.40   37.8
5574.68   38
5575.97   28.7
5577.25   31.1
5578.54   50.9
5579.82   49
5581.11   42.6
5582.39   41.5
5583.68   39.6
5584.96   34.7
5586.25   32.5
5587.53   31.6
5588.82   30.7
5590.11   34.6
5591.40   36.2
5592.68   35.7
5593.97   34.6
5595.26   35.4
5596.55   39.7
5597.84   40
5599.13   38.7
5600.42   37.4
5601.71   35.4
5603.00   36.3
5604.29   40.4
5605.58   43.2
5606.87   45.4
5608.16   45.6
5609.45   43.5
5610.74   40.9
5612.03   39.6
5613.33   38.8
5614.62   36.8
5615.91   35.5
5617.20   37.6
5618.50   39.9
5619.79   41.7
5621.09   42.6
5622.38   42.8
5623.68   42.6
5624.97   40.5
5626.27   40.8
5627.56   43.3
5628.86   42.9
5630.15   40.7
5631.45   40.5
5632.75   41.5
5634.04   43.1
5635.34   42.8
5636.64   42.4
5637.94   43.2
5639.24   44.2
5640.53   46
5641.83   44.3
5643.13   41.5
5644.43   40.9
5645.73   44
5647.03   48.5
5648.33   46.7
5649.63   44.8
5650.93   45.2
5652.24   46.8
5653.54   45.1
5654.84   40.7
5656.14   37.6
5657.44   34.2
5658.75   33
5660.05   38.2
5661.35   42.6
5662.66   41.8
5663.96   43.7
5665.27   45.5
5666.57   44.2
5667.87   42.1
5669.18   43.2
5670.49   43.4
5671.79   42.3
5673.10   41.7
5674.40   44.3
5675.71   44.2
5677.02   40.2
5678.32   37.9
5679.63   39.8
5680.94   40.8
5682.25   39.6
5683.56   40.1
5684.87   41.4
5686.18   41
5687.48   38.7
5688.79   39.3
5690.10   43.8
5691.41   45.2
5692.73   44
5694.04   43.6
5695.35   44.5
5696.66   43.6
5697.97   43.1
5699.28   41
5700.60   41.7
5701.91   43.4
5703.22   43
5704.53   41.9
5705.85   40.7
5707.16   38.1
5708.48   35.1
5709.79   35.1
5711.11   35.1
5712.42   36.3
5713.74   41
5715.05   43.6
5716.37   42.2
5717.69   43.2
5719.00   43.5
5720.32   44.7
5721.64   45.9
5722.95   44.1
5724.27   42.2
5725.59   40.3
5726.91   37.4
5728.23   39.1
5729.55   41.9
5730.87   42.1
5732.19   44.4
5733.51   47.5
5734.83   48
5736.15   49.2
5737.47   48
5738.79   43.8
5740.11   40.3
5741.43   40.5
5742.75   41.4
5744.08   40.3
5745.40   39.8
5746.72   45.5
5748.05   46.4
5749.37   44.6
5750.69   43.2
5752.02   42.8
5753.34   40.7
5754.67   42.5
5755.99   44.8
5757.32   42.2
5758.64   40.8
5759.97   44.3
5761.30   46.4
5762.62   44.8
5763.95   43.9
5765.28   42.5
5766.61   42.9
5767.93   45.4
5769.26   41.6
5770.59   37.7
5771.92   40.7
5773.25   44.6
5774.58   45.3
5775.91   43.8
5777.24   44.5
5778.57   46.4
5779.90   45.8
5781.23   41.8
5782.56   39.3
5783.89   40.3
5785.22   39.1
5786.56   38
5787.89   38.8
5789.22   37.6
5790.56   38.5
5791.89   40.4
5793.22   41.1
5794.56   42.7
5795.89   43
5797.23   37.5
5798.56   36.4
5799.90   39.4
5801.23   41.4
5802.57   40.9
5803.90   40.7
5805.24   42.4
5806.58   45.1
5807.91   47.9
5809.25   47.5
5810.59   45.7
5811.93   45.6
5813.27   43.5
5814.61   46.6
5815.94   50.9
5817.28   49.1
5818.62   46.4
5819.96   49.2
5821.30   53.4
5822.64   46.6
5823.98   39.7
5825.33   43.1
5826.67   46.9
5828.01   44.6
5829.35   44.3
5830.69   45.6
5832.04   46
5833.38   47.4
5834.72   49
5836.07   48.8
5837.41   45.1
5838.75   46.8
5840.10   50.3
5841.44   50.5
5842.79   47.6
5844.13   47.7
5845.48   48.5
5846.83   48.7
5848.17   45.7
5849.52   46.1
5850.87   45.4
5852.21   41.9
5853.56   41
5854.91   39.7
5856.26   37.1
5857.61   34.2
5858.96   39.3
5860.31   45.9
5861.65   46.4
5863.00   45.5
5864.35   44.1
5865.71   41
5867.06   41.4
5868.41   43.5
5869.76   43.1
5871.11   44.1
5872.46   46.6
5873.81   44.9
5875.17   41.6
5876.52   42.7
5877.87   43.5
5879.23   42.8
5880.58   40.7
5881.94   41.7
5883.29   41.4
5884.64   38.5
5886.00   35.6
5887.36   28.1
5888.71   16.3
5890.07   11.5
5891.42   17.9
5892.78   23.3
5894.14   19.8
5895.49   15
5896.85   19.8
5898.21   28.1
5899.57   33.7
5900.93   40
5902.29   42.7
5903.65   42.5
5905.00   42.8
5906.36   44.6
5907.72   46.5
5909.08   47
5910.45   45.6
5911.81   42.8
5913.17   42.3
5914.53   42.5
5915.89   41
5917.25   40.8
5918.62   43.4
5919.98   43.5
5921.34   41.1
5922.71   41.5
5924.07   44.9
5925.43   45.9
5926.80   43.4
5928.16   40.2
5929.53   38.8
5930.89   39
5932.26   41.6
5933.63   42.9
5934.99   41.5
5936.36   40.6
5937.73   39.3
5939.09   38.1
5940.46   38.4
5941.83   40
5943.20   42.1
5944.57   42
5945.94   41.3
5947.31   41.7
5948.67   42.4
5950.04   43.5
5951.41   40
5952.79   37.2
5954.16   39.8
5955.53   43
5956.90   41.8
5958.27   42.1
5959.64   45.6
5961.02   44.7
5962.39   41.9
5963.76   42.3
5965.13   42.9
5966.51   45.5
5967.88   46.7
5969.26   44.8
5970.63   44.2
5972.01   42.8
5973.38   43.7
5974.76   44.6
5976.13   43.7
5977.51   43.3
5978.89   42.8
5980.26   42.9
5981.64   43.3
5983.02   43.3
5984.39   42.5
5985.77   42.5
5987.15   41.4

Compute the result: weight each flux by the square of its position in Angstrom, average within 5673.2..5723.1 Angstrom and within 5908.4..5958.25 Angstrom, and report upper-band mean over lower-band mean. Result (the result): 1.1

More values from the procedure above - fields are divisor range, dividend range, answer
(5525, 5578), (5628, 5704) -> 1.13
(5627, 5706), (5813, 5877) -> 1.14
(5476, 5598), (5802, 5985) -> 1.24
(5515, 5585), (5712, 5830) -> 1.19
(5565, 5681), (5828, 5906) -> 1.08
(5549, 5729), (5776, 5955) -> 1.10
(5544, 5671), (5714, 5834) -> 1.14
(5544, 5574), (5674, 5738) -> 1.12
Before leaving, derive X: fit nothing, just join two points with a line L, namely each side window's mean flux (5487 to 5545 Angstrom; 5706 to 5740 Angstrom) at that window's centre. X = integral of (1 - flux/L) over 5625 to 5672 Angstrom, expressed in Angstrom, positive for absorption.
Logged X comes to -2.0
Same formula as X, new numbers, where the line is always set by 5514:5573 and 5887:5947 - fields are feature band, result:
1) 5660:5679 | -1.9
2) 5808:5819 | -2.6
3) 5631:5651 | -2.6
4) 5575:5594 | 1.0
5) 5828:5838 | -2.3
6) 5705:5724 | -1.1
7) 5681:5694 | -1.0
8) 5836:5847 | -3.0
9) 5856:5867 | -1.2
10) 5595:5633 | -1.5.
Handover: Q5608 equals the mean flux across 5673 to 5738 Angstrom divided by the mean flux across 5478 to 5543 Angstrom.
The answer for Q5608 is 1.1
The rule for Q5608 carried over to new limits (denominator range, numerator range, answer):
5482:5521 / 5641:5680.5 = 1.11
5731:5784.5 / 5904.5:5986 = 0.98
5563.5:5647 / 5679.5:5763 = 1.07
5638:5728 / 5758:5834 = 1.04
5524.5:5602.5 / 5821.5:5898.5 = 1.04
